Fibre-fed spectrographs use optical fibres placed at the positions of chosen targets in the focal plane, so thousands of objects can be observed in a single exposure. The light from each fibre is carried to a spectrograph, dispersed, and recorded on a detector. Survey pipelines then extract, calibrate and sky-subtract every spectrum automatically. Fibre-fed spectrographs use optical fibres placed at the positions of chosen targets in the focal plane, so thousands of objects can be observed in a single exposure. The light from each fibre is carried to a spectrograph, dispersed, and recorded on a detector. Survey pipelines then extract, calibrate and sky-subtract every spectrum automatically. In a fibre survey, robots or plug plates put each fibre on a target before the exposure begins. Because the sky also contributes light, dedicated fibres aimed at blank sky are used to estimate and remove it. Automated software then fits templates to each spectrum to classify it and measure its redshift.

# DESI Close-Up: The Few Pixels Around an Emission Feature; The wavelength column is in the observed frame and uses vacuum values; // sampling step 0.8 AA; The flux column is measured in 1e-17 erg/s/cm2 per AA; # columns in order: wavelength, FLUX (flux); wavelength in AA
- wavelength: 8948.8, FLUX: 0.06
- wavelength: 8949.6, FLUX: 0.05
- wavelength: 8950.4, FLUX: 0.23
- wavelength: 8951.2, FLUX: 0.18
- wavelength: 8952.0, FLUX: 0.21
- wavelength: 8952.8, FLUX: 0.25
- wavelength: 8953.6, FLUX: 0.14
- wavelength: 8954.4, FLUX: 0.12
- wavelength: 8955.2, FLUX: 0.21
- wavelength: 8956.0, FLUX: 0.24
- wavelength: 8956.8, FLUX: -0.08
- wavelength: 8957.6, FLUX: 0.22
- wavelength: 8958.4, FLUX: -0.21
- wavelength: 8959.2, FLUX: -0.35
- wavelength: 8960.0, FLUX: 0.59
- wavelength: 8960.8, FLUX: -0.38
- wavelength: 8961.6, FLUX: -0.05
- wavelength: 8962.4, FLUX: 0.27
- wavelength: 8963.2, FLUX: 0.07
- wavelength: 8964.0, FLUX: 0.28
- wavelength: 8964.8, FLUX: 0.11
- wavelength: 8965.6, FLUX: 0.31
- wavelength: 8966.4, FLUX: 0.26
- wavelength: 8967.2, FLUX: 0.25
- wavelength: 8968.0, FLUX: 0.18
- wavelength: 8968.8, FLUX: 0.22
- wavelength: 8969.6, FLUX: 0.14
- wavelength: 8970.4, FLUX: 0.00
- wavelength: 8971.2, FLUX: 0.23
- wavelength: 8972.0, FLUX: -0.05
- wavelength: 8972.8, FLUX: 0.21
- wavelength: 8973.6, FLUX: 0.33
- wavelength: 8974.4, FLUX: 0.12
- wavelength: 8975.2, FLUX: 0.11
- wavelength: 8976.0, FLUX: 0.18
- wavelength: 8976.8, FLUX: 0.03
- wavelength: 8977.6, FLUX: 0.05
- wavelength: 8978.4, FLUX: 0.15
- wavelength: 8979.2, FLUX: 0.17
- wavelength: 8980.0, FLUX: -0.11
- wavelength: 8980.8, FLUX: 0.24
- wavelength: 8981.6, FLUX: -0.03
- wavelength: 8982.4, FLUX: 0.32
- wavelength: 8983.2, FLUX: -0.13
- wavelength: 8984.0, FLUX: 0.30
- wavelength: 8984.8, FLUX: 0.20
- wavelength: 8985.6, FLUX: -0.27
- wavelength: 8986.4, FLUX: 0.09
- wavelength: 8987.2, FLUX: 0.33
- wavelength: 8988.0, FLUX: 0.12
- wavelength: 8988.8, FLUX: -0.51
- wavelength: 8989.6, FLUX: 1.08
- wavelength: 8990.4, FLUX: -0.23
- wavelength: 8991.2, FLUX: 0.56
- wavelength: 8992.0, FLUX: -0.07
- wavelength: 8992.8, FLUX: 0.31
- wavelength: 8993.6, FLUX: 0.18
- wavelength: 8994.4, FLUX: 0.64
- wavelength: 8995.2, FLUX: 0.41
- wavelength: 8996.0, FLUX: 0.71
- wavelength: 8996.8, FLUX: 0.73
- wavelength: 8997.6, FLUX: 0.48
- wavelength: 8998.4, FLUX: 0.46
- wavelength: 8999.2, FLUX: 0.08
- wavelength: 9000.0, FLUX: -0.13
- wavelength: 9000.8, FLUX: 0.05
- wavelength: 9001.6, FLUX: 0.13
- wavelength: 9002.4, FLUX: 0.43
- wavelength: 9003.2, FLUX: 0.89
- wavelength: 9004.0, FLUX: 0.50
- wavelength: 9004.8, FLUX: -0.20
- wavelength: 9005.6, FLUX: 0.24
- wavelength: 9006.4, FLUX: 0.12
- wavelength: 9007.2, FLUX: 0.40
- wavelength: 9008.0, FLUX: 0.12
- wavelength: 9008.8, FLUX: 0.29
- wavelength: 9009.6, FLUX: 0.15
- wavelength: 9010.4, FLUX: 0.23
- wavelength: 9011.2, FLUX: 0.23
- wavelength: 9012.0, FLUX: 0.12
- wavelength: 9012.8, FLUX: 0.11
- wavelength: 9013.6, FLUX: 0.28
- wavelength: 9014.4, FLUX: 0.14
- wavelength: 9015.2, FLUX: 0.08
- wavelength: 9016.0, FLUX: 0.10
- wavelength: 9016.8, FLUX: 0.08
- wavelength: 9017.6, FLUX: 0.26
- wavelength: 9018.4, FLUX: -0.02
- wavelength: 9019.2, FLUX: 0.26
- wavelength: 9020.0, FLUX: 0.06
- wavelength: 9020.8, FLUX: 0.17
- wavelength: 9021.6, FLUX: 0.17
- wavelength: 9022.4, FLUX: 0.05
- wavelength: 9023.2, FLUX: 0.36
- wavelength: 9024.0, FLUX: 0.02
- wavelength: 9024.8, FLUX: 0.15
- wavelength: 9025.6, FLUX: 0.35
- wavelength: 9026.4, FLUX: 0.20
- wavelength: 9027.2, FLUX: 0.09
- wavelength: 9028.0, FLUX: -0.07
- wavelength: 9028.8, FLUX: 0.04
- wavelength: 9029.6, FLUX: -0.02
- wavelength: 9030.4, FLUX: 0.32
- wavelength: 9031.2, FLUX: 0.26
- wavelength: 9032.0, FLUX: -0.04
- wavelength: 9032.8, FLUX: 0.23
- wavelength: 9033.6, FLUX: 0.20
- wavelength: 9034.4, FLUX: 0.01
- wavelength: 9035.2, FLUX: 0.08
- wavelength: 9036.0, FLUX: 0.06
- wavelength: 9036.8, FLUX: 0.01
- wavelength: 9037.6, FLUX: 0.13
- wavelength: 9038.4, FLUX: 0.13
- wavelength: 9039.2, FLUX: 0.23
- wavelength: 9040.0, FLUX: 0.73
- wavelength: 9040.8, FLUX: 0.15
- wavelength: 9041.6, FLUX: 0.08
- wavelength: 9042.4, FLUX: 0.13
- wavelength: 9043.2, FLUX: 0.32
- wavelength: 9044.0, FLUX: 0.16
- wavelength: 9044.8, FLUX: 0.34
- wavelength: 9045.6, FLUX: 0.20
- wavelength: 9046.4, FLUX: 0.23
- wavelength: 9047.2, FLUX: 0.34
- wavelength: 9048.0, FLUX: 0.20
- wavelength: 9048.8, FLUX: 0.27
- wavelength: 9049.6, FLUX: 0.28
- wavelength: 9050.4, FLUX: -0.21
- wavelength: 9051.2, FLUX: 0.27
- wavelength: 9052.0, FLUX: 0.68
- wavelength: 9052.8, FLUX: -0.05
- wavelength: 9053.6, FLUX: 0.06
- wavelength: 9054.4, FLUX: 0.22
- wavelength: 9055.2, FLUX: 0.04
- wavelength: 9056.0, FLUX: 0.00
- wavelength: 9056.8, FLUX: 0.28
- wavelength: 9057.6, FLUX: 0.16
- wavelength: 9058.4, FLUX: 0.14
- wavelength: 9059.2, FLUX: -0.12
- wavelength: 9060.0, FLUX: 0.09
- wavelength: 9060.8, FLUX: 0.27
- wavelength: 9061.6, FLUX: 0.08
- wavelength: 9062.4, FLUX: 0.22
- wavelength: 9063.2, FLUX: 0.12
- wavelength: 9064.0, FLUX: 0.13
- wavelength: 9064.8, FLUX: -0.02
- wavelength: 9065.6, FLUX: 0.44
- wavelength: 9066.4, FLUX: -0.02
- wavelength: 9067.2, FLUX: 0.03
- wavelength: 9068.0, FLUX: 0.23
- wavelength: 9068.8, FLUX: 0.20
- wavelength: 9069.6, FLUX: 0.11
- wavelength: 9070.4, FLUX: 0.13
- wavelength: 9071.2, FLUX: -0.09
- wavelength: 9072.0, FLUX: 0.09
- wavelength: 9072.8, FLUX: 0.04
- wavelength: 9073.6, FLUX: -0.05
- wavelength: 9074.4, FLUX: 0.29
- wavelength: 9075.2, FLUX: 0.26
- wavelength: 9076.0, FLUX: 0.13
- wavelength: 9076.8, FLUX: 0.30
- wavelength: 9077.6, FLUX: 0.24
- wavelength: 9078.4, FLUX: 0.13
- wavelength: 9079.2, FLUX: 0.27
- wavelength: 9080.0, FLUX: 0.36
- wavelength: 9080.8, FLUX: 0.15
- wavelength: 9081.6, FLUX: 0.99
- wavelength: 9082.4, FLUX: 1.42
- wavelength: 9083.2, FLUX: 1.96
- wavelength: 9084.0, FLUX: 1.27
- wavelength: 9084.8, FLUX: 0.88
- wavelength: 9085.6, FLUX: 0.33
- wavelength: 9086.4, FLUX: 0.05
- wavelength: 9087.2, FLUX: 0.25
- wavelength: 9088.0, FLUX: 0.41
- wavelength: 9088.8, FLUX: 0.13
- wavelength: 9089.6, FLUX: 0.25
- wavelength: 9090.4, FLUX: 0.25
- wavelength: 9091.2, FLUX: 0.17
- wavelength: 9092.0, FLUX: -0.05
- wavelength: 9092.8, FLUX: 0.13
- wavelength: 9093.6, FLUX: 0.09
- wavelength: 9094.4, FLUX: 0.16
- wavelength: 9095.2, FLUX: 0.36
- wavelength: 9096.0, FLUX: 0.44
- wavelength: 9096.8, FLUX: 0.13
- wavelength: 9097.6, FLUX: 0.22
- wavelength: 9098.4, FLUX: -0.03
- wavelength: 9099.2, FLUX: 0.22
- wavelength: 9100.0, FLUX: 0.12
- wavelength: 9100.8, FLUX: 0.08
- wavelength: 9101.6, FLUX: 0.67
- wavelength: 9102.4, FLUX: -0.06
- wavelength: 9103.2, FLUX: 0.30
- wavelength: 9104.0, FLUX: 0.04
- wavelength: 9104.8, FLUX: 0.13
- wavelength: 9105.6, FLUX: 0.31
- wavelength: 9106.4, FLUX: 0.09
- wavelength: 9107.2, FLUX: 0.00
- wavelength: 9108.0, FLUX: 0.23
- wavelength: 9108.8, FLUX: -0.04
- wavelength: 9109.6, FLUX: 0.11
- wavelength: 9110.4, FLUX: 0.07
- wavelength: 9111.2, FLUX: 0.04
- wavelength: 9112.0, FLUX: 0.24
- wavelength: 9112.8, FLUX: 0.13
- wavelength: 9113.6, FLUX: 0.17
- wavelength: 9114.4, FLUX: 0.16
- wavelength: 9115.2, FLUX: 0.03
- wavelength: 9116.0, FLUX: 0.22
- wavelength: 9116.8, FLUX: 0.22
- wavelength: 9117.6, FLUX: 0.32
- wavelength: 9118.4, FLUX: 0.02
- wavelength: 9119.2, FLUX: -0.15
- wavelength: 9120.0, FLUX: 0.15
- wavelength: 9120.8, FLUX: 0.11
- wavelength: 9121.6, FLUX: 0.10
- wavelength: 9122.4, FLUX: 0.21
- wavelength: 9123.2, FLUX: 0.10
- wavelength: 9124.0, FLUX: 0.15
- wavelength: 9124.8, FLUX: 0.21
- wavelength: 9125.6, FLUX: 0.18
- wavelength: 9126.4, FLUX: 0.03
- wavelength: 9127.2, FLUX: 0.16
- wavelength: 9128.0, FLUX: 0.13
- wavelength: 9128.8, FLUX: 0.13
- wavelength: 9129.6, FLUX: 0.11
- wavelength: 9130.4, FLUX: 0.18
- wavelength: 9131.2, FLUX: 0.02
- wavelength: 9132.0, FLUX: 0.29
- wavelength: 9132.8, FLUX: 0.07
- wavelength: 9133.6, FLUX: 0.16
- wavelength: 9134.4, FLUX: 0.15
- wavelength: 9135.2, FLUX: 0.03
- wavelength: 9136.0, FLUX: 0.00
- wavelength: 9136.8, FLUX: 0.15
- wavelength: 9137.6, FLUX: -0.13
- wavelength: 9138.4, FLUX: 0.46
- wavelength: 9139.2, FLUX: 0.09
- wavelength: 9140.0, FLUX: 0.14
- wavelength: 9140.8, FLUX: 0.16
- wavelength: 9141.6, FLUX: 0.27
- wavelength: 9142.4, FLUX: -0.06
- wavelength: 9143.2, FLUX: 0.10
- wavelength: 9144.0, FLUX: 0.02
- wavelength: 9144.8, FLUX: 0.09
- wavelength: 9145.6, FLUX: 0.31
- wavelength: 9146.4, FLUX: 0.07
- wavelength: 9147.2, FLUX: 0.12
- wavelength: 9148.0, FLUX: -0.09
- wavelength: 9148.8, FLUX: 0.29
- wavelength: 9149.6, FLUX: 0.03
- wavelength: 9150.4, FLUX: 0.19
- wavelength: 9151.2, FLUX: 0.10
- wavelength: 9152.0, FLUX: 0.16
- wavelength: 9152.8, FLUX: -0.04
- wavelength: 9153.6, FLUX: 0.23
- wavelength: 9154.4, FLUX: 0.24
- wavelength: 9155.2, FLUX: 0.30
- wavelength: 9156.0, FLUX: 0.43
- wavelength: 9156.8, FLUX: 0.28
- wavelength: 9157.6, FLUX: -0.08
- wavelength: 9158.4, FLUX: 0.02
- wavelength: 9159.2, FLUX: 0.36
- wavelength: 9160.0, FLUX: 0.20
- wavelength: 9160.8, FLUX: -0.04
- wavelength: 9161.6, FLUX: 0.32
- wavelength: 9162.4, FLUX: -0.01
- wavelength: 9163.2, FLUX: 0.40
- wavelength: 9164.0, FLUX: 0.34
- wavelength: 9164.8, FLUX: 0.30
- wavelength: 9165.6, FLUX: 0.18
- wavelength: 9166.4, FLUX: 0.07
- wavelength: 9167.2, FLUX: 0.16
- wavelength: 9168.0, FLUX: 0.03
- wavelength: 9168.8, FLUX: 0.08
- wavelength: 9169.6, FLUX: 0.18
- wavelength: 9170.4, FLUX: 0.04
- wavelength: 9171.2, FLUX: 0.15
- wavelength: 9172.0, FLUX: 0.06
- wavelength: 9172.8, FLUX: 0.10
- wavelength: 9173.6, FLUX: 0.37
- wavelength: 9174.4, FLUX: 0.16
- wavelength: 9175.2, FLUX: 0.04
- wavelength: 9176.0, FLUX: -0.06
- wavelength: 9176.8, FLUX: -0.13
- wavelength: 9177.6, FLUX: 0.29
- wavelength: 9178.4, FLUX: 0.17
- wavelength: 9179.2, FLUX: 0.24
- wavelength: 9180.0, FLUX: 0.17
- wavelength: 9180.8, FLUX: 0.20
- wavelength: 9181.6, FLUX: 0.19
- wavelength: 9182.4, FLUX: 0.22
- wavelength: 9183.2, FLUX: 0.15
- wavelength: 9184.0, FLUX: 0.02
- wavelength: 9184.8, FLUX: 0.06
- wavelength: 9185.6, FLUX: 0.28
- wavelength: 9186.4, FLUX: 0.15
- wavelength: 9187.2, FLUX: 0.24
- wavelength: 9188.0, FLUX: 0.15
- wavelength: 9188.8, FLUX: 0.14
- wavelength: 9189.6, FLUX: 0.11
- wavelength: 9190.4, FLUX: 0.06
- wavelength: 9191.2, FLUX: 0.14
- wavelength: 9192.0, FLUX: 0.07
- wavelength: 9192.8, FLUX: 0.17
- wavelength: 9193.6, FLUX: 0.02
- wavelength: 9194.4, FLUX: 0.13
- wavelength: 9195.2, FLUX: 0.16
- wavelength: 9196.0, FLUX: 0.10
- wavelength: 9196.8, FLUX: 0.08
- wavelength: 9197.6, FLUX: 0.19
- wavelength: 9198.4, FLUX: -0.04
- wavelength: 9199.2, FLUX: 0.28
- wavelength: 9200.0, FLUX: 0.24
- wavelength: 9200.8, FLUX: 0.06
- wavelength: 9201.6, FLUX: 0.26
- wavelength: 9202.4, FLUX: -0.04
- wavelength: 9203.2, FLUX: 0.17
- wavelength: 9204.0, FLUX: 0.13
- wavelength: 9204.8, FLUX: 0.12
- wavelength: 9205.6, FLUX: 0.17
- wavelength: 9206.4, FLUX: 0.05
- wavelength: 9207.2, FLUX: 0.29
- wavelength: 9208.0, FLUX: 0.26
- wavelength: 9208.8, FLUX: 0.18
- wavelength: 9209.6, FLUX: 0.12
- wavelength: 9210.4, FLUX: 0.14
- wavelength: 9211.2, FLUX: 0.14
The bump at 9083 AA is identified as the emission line [O III]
